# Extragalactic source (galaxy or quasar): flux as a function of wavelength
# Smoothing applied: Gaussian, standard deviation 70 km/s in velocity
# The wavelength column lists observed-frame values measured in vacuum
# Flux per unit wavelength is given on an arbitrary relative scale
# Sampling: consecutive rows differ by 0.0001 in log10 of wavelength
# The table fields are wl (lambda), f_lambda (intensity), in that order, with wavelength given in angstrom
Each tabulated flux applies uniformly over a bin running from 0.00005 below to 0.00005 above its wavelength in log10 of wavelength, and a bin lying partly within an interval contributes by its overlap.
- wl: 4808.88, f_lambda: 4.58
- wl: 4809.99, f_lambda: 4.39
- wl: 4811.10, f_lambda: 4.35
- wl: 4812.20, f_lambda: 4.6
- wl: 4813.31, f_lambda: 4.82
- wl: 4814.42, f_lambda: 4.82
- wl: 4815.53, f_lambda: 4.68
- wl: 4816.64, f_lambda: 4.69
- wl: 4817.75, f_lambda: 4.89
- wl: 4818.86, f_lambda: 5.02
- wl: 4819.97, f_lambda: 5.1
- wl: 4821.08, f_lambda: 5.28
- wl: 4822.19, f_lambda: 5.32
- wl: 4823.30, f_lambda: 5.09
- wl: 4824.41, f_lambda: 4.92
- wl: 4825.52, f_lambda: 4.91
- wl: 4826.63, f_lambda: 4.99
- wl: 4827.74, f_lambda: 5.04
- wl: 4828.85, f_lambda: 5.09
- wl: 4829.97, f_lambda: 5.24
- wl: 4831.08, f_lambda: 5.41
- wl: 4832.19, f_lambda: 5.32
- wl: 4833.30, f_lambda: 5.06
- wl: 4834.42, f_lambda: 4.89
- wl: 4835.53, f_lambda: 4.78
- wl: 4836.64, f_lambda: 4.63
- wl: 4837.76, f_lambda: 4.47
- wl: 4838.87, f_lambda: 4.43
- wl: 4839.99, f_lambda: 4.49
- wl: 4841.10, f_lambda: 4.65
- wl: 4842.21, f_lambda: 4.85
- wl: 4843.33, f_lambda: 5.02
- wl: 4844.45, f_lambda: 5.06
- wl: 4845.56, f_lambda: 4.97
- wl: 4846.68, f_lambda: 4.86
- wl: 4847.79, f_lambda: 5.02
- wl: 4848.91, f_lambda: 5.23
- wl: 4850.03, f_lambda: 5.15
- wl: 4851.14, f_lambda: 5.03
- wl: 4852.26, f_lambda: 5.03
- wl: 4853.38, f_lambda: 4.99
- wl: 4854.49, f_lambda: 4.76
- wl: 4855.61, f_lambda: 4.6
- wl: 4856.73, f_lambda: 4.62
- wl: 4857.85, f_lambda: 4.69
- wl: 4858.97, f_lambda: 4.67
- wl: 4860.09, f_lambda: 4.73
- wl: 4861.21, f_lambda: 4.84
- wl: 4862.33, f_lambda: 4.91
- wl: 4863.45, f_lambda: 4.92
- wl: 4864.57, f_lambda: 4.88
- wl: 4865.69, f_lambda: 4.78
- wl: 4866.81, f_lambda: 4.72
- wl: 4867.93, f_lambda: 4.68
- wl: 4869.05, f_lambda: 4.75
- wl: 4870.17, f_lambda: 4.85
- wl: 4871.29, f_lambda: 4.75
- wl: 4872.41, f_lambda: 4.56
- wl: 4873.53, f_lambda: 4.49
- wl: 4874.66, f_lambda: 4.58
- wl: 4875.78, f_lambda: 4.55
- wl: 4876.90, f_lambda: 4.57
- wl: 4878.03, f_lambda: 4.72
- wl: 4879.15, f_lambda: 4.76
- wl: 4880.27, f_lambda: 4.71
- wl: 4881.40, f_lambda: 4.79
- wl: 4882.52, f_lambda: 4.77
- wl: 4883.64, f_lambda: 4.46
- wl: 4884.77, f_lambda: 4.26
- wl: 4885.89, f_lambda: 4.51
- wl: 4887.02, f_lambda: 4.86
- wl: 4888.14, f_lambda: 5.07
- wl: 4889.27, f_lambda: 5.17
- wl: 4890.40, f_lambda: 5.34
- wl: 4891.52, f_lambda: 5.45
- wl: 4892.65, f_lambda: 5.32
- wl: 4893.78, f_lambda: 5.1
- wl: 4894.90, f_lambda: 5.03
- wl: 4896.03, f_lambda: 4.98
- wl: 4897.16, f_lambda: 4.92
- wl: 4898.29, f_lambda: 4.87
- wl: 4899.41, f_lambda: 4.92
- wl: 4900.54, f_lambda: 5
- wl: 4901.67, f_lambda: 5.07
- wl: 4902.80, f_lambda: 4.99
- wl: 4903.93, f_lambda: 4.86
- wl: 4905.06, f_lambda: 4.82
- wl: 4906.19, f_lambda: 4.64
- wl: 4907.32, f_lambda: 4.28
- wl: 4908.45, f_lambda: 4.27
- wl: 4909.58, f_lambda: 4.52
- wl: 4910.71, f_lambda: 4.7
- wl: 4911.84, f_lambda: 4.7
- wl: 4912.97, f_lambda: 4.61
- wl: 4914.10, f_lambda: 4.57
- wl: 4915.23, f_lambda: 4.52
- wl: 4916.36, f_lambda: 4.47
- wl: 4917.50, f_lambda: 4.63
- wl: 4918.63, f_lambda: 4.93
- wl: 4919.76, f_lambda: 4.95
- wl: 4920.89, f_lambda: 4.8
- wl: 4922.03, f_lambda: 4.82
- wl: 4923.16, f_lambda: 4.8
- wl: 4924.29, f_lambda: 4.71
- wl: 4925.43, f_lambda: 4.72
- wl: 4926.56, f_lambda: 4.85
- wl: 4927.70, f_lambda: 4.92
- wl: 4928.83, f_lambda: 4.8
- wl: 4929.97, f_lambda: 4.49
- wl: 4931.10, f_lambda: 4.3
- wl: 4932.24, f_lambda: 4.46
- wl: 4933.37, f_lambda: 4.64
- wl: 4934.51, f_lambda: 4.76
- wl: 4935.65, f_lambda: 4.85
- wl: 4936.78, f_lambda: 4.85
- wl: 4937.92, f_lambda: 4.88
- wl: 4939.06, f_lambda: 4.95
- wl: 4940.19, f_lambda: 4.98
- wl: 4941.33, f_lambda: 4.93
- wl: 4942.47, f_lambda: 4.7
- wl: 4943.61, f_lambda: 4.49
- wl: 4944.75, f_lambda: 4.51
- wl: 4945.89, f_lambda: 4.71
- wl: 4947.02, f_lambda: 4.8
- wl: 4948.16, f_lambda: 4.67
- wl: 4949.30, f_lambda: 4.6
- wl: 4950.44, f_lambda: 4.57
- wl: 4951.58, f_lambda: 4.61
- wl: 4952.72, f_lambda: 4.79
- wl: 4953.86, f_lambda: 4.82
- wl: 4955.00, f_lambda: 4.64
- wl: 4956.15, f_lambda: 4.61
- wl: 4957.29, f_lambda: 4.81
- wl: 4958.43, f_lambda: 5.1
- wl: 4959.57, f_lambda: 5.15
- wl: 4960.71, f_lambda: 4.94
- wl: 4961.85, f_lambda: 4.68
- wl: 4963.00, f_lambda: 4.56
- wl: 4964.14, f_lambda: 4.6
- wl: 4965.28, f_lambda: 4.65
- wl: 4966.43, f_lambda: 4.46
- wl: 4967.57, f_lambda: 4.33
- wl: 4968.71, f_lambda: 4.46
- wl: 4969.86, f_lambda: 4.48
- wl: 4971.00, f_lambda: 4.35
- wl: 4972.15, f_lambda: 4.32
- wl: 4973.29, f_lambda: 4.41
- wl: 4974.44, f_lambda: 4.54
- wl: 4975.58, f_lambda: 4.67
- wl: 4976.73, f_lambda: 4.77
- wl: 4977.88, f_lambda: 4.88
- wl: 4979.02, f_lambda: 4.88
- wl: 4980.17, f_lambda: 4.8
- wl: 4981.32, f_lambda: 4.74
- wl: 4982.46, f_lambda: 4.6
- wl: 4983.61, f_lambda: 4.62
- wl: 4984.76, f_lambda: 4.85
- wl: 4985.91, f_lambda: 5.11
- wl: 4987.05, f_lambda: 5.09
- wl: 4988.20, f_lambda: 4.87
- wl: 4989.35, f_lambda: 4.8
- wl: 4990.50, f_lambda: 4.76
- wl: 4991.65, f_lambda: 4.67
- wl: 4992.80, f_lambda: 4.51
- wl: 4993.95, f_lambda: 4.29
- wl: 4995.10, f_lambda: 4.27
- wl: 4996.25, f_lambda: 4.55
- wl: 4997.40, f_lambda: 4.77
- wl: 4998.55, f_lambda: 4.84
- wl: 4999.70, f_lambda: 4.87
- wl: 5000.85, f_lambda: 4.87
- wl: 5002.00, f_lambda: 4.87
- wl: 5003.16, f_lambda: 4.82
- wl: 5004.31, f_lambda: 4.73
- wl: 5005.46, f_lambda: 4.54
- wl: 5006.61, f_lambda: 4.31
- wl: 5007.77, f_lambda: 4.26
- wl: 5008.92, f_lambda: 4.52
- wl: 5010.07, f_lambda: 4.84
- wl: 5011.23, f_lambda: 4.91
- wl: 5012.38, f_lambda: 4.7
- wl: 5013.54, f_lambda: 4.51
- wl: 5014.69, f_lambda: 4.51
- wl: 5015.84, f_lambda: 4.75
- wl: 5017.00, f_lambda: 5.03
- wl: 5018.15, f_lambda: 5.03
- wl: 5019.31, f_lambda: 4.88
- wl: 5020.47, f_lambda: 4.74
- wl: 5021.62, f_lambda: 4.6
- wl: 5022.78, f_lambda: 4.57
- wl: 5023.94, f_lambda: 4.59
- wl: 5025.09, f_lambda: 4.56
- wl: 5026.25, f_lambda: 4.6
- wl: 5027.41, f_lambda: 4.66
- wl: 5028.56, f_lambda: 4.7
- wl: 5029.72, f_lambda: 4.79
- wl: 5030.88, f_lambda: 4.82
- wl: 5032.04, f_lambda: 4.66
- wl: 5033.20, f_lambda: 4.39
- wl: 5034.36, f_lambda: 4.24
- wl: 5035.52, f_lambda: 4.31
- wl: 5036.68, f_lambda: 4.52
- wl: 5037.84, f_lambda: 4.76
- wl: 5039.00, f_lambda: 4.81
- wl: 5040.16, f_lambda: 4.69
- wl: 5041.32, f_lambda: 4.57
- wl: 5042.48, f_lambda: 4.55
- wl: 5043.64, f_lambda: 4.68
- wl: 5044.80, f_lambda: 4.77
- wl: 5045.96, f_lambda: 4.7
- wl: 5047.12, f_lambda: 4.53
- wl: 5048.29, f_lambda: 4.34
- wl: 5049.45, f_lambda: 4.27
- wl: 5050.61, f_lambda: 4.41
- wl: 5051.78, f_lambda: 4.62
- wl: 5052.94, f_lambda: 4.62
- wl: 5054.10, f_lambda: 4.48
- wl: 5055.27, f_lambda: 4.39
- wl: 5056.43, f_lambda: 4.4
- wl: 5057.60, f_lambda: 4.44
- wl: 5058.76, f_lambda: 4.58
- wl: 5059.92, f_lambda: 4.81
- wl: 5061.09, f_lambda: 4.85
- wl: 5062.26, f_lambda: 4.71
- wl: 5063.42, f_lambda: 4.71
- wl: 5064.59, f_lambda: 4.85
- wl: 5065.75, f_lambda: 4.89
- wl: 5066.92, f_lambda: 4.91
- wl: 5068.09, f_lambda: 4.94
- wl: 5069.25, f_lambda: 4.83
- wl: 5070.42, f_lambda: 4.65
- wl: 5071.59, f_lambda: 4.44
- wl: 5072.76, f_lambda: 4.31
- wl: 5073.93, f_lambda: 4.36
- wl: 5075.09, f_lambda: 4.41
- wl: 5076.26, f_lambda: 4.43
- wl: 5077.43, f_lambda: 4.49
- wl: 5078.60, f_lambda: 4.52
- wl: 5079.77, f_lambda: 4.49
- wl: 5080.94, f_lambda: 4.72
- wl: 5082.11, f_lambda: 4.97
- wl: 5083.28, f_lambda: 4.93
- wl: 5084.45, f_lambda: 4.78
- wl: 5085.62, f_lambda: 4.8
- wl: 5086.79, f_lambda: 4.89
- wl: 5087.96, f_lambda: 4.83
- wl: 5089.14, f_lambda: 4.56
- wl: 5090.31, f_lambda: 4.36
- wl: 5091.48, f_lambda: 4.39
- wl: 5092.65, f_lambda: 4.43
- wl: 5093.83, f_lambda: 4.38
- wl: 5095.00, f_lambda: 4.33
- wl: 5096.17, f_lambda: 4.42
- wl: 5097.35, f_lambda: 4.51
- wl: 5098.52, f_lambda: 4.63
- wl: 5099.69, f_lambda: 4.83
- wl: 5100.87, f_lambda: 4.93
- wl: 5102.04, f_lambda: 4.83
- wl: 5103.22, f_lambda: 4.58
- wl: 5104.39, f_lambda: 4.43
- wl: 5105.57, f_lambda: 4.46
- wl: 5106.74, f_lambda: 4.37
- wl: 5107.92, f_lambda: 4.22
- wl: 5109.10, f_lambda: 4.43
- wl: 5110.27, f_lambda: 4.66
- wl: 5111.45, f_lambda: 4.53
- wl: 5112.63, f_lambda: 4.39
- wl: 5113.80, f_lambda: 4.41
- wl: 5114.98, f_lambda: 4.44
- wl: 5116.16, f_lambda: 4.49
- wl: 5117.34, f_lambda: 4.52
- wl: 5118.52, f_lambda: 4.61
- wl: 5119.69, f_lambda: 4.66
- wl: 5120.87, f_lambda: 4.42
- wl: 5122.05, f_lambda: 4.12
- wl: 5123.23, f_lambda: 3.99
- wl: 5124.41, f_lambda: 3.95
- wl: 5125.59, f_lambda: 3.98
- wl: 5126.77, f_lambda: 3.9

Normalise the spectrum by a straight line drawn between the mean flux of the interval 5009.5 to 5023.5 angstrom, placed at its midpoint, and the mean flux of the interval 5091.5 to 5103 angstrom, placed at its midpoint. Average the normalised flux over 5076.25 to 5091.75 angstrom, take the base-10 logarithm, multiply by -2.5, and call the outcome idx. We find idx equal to -0.01 mag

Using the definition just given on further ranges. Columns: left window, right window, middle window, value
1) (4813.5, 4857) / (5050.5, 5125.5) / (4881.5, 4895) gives -0.02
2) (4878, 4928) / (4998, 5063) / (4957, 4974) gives 0.02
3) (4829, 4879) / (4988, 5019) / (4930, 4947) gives 0.01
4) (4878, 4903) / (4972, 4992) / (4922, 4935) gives 0.04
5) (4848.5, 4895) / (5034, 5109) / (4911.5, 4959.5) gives 0.00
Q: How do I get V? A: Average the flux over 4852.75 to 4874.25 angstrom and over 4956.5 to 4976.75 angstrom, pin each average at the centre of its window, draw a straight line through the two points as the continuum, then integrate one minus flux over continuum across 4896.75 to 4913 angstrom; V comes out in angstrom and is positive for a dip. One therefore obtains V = -0.2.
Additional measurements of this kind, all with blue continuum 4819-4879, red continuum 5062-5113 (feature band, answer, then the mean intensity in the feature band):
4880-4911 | -0.21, 4.85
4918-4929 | -0.10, 4.83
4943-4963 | 0.09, 4.73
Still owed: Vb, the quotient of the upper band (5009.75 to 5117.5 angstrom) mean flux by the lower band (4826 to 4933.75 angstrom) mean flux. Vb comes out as 1.0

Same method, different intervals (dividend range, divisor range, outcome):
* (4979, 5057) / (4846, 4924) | 0.97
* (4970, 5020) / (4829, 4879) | 0.97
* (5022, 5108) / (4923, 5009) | 0.98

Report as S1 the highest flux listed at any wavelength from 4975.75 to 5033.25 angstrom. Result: 5.11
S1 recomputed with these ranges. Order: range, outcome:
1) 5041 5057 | 4.77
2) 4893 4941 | 5.1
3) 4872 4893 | 5.45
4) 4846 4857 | 5.23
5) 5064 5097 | 4.97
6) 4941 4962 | 5.15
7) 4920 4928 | 4.92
